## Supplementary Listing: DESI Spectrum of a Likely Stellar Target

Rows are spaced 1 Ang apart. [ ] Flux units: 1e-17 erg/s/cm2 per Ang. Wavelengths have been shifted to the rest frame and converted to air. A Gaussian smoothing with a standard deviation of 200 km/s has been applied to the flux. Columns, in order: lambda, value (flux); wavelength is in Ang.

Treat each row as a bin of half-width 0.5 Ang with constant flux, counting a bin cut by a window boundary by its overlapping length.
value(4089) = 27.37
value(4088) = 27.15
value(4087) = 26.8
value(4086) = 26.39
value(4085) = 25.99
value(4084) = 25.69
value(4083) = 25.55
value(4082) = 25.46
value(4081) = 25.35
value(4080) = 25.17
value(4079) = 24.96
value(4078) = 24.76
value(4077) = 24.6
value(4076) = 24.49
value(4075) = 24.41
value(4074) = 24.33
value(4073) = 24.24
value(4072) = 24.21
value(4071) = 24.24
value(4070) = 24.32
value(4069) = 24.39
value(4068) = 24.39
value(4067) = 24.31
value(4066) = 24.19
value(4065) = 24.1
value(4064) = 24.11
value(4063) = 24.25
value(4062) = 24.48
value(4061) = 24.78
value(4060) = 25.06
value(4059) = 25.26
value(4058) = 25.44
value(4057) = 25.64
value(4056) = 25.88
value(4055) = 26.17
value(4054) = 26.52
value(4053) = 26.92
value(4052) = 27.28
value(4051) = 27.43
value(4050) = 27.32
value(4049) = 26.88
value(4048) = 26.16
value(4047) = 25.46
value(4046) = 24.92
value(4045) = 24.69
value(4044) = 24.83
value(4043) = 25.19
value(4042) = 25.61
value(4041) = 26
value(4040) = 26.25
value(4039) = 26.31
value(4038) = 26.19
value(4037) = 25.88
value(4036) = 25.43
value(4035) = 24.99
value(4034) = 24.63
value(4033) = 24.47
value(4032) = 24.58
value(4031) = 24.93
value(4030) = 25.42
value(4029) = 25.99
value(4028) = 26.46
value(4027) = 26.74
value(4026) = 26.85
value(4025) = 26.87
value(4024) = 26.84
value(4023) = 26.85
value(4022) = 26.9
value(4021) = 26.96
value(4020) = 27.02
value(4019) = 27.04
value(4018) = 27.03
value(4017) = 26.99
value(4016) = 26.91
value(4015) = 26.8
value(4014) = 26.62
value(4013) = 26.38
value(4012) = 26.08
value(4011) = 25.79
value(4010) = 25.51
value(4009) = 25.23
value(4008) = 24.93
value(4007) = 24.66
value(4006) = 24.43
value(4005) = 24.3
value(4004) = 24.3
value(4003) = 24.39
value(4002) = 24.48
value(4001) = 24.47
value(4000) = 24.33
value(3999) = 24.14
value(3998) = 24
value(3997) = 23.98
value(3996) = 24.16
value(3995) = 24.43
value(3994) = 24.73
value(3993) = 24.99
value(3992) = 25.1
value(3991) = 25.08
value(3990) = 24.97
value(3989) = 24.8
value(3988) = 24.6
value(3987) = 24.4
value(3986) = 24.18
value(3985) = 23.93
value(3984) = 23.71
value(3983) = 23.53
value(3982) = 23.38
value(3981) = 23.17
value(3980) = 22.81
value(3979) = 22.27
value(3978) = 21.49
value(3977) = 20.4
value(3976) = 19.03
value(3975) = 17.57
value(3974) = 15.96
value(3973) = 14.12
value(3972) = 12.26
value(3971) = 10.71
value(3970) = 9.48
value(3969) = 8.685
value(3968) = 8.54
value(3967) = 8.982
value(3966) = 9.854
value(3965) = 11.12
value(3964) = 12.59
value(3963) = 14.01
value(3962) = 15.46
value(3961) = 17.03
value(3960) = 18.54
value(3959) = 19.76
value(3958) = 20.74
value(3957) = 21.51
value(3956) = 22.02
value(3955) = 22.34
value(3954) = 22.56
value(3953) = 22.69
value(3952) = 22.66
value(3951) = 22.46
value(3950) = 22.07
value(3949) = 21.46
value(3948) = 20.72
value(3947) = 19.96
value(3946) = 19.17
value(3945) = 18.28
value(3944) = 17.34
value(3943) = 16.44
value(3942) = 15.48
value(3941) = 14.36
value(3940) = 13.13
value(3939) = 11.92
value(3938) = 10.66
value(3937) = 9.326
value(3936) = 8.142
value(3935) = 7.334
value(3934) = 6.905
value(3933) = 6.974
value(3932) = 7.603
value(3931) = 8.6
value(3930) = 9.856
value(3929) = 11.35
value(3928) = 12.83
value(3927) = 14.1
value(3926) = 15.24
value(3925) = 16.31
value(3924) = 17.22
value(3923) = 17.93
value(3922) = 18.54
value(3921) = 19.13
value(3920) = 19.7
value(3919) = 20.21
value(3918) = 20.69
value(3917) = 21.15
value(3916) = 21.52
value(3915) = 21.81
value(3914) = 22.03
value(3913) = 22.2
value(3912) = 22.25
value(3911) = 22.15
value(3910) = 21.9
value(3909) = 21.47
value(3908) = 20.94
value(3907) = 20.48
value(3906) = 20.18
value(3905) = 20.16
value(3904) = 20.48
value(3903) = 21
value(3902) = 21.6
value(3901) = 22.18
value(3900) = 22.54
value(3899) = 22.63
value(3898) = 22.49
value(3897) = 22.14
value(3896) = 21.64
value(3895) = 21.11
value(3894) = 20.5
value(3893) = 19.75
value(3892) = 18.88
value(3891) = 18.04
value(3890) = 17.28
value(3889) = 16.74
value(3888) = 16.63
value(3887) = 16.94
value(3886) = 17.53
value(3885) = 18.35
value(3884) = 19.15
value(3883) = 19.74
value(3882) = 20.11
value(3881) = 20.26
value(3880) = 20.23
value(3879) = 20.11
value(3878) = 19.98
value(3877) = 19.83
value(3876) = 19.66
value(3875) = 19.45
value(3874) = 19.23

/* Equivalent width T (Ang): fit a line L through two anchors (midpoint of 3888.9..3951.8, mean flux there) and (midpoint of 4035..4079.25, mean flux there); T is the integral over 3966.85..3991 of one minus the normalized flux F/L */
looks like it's 2.2 Ang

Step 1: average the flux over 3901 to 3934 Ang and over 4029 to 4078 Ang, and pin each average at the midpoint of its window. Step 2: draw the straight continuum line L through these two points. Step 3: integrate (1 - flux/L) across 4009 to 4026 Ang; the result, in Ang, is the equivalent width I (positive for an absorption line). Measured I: -2.4 Ang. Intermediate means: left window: 17.9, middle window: 26.6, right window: 25.2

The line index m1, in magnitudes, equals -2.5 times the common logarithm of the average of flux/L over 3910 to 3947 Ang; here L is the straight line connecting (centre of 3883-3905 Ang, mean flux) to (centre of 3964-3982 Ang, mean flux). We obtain 0.149 mag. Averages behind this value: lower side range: 19.9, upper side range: 15.2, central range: 15.6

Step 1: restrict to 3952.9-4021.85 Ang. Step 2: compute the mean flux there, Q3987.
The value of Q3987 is 21.6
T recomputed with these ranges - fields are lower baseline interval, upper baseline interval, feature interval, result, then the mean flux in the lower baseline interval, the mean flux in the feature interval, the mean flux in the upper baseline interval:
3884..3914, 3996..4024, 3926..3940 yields 7.63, 20.4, 9.98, 25.6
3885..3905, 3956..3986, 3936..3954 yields 0.63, 20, 17.4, 17.1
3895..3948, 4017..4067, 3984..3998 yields -1.43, 17.4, 24.5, 25.8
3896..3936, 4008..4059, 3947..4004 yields 4.93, 18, 20.2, 26.1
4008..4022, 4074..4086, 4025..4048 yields 0.39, 26.4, 25.6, 25.1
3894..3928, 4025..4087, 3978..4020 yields -2.47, 20.3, 24.8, 25.4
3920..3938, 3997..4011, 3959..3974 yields 4.68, 12.4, 12.6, 24.6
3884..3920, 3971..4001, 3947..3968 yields 3.32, 20.5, 18.2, 22.3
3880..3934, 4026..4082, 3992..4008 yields -1.10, 18.6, 24.4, 25.3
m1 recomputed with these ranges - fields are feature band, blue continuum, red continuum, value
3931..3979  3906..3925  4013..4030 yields 0.42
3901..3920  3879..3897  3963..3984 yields -0.16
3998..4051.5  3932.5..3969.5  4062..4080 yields -0.22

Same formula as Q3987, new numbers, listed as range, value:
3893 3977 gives 17.2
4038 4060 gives 26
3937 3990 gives 18.1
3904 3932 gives 18.4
